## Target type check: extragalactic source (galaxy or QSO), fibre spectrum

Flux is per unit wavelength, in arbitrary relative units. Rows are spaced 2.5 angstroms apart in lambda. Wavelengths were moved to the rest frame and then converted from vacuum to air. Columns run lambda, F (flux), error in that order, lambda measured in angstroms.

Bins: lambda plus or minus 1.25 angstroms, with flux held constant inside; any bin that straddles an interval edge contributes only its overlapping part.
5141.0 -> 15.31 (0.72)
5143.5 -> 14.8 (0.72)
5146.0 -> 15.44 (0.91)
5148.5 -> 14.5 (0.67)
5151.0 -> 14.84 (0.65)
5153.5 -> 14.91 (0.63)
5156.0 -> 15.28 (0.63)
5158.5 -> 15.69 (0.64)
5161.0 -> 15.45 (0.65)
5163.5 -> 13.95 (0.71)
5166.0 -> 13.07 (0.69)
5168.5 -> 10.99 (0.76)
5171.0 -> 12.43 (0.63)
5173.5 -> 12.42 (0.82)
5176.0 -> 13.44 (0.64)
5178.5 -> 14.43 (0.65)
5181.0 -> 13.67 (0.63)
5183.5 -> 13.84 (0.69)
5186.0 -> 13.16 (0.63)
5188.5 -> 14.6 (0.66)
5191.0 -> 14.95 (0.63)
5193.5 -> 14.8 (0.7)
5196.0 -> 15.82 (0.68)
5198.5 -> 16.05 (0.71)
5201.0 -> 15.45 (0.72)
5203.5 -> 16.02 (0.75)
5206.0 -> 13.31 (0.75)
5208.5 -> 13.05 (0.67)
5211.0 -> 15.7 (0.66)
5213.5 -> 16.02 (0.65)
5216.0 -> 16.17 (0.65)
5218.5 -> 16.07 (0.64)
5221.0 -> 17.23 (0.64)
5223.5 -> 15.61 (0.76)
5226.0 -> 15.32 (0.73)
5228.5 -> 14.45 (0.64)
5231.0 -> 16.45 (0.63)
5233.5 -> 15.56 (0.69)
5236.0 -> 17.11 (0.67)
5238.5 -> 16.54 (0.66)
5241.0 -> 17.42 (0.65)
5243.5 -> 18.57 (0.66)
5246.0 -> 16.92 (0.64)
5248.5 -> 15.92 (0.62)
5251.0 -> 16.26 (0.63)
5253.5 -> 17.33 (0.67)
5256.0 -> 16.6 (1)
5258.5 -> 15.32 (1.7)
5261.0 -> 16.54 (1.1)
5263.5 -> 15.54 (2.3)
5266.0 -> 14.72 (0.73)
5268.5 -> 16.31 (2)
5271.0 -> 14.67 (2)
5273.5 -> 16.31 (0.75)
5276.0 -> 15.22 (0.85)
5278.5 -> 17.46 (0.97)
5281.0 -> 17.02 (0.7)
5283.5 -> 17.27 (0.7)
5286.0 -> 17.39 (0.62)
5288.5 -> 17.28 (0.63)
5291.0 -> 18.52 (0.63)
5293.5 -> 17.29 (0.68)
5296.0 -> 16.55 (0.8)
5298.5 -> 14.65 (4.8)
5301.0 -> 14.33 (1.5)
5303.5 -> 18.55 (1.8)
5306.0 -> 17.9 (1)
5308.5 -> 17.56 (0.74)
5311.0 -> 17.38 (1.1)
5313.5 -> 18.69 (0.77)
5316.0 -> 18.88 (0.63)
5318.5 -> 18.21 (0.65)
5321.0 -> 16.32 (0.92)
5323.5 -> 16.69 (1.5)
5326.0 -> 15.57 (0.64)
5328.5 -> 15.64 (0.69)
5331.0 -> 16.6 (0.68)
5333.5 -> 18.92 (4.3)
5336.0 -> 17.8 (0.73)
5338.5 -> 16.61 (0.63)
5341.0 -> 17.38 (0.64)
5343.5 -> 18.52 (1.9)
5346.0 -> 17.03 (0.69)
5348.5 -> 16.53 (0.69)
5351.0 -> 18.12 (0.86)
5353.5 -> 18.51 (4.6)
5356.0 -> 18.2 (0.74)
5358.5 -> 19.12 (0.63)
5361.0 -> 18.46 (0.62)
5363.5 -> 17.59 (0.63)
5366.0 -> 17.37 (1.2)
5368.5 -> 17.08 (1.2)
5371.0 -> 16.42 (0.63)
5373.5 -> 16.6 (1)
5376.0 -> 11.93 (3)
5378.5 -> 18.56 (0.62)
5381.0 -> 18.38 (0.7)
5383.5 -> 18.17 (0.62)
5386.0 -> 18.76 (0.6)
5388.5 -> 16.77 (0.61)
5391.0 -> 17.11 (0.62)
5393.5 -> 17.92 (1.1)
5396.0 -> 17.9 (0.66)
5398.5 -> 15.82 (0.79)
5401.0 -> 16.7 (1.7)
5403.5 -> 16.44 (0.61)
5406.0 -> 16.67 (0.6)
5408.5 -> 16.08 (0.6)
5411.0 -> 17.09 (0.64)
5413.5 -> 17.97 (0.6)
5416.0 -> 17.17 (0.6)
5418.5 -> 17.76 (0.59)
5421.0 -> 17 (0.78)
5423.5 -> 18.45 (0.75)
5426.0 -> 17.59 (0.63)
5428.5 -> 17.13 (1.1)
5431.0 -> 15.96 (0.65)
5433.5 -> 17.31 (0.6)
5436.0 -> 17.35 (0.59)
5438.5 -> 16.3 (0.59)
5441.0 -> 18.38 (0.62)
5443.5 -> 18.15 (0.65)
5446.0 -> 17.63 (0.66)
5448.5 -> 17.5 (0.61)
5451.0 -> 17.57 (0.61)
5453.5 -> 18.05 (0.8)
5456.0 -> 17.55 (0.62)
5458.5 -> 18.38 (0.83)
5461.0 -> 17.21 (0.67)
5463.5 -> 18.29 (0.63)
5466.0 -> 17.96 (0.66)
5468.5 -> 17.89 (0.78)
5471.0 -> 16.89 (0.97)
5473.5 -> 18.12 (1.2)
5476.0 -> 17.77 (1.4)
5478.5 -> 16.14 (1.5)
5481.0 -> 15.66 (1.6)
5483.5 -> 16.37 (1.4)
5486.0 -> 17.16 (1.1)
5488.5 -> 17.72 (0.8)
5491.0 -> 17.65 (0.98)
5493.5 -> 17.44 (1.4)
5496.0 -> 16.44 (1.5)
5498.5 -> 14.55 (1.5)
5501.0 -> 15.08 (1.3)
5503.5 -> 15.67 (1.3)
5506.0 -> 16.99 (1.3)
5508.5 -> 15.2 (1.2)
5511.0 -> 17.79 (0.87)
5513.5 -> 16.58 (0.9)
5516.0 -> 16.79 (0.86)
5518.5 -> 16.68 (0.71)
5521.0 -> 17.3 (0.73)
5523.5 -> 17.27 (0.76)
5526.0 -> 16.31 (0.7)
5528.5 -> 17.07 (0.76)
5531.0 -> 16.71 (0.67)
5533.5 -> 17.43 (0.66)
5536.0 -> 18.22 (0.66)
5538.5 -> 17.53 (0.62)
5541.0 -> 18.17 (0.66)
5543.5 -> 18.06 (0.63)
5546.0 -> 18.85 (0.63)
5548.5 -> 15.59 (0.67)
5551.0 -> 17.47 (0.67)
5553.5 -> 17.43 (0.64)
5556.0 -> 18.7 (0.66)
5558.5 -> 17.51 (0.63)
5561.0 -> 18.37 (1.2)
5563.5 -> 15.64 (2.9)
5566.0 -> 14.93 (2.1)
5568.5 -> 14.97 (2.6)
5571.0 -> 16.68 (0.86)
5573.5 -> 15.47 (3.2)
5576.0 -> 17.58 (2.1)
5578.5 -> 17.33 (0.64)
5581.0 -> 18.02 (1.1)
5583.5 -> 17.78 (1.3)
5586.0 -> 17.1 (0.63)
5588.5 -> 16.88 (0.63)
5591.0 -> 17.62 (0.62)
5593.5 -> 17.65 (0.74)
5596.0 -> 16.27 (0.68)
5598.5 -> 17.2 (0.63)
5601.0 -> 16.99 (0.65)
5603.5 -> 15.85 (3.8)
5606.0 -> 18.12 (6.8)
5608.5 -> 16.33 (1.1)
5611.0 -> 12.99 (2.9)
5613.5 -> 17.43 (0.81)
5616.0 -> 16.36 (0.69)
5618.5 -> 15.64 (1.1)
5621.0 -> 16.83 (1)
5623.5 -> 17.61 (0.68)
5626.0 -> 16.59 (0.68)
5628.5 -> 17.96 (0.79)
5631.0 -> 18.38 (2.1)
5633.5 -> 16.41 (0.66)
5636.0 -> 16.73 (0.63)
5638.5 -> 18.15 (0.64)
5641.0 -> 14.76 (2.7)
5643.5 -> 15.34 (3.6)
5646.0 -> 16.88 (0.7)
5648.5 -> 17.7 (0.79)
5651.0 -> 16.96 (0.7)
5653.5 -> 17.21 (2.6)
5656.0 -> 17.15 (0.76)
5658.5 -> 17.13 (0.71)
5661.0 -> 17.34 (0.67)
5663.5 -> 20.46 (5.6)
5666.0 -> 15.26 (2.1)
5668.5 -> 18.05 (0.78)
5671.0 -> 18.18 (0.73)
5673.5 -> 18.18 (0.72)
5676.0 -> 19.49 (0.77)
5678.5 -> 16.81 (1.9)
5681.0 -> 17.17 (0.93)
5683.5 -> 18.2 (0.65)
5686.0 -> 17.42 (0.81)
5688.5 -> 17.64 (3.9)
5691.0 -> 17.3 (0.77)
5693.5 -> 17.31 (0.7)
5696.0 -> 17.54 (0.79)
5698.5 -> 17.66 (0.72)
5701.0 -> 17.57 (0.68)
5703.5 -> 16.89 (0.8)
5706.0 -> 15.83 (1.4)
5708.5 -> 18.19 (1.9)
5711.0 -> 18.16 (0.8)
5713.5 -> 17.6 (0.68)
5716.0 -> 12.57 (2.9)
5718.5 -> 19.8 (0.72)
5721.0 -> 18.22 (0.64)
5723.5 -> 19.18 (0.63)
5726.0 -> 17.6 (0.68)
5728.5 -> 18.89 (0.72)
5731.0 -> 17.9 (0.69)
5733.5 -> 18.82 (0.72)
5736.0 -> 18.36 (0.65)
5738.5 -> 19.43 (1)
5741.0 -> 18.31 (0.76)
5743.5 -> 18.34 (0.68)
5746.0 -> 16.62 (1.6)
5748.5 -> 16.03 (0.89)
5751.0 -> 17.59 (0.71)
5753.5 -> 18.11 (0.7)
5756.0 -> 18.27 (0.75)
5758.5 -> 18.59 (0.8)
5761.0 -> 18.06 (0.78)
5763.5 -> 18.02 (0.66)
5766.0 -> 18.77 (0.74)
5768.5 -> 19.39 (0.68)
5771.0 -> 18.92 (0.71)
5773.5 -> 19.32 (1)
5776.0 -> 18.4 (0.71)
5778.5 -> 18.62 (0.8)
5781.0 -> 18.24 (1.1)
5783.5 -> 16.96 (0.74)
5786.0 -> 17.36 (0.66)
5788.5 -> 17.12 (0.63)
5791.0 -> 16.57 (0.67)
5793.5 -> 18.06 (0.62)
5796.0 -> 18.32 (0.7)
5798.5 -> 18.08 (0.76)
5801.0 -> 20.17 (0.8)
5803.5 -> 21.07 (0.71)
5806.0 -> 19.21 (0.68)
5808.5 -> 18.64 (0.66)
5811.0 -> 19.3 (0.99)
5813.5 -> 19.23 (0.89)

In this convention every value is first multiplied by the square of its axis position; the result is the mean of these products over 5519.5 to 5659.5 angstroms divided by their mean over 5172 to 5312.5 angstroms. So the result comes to 1.21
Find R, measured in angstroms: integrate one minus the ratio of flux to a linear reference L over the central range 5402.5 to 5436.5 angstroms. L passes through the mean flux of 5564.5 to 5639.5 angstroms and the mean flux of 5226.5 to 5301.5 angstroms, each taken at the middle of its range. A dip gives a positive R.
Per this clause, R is -1.2 angstroms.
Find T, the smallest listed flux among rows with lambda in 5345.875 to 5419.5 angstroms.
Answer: 11.93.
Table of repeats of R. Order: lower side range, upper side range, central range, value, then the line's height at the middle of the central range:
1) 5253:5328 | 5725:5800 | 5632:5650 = 1.17 angstroms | 17.8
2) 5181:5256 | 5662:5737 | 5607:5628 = 1.31 angstroms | 17.4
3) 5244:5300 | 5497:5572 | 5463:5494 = -0.97 angstroms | 16.8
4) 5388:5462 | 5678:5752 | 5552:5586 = 0.99 angstroms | 17.5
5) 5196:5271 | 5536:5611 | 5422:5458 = -1.91 angstroms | 16.6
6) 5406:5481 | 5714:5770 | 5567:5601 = 1.47 angstroms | 17.7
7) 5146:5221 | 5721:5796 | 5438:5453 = -1.38 angstroms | 16.2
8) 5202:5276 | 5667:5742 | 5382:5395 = -0.96 angstroms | 16.5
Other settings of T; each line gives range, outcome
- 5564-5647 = 12.99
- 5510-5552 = 15.59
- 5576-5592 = 16.88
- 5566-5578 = 14.93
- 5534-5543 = 17.53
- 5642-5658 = 15.34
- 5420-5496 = 15.66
